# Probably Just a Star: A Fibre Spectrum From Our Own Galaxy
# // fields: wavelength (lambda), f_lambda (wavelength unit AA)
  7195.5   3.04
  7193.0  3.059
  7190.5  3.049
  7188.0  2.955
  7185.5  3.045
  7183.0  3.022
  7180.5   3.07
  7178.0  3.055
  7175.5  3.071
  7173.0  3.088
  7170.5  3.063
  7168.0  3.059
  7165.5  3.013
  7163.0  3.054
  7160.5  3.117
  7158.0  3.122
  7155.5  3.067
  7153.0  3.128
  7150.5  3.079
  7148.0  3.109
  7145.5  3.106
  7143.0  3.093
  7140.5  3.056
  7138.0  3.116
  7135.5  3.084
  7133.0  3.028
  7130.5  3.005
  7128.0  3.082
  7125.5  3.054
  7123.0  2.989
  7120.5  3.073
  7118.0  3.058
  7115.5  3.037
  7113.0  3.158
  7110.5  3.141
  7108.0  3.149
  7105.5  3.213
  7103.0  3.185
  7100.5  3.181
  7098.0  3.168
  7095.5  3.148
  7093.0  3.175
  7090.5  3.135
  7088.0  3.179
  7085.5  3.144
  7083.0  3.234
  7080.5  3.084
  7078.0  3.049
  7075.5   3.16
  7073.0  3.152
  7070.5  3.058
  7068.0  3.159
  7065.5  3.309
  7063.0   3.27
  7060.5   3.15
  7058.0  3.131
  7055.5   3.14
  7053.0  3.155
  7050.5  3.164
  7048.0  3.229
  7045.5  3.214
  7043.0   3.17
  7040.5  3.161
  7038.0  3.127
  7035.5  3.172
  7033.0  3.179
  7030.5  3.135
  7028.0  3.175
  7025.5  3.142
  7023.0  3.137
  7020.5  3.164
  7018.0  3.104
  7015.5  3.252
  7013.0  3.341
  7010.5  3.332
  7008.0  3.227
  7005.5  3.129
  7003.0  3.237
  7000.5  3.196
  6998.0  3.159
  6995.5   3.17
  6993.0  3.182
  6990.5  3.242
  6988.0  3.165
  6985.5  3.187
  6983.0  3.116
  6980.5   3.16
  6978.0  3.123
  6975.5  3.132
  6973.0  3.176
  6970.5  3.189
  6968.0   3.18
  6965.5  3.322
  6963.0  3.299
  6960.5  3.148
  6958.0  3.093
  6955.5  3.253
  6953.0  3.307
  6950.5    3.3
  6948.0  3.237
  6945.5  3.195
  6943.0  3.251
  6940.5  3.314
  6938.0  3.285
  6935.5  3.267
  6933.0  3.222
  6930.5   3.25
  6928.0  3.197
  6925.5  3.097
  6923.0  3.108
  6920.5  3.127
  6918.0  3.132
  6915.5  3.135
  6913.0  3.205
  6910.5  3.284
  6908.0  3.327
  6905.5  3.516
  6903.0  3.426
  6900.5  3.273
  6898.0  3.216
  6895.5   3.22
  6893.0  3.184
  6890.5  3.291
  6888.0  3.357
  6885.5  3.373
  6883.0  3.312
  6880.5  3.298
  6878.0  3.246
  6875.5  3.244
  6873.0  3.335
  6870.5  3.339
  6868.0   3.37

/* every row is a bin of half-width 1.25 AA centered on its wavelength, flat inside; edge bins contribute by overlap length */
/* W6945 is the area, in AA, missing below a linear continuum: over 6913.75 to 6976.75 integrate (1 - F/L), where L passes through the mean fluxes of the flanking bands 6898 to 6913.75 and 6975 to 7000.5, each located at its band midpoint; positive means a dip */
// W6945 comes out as 0.8 AA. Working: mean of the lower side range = 3.33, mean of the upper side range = 3.17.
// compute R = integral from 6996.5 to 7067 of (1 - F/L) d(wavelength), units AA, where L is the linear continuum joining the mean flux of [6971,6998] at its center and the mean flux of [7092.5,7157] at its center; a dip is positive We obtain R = -1.0 AA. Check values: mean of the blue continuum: 3.17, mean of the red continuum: 3.1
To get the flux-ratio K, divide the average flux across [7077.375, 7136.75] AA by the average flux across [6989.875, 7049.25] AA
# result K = 0.98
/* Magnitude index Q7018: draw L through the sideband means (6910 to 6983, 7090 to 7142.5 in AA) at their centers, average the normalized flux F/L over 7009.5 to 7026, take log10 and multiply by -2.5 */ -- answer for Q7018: -0.02 mag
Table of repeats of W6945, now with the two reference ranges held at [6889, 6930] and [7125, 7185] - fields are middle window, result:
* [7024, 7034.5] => 0.0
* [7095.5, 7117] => -0.3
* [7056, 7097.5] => -0.5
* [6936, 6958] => -0.3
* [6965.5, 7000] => 0.1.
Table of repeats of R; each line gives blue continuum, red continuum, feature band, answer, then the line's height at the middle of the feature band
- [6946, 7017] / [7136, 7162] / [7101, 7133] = 0.3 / 3.12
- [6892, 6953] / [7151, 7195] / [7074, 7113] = -0.5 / 3.12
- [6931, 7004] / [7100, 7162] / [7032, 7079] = -0.3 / 3.15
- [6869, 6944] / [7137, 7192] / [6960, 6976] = 0.0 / 3.22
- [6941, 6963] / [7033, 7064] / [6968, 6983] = 0.3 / 3.22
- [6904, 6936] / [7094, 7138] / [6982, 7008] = 0.0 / 3.18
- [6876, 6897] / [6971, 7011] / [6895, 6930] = 0.3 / 3.26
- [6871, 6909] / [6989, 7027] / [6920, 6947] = 0.5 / 3.27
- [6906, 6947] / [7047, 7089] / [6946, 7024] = -0.2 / 3.19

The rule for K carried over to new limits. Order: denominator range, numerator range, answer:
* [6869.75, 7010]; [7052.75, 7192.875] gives 0.96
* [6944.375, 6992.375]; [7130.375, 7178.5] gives 0.96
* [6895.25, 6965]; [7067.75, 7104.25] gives 0.97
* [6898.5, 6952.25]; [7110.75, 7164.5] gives 0.95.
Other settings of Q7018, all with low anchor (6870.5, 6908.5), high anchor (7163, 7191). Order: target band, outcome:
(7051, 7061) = 0.004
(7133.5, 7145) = -0.002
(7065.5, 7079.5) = 0.003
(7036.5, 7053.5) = -0.003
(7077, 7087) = 0.000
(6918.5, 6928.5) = 0.051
